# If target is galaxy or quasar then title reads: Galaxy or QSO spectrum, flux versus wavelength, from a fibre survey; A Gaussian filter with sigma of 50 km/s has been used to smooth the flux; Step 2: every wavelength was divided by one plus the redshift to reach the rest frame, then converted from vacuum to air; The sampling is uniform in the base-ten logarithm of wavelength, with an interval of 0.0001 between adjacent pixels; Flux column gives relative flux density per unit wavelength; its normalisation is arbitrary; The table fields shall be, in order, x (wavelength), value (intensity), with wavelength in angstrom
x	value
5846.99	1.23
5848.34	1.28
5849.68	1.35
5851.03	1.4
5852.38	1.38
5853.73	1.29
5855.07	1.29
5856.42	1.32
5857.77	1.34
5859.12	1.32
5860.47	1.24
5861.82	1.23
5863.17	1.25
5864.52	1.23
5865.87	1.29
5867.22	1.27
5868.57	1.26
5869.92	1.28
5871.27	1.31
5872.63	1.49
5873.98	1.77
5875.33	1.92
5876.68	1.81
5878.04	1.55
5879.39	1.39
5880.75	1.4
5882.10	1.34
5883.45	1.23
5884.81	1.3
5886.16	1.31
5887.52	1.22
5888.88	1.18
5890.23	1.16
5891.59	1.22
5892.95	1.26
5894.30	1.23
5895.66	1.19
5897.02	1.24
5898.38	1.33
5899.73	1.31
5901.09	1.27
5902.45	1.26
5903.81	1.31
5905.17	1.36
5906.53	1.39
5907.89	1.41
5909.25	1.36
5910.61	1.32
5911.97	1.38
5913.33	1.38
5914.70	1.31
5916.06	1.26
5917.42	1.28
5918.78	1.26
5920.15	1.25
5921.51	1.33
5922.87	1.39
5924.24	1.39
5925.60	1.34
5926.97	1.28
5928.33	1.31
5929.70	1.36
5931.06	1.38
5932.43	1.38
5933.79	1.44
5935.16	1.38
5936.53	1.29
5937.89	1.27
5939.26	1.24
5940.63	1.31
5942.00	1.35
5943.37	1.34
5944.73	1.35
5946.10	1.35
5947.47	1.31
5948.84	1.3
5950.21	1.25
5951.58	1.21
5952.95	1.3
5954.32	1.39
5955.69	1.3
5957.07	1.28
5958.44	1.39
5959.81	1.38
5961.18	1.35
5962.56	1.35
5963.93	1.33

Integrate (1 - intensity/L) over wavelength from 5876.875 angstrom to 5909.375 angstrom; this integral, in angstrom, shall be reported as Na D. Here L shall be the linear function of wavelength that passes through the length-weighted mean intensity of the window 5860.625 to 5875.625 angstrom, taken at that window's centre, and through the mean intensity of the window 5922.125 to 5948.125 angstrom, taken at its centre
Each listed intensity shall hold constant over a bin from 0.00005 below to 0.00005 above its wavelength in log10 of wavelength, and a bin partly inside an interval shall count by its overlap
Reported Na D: 1.3 angstrom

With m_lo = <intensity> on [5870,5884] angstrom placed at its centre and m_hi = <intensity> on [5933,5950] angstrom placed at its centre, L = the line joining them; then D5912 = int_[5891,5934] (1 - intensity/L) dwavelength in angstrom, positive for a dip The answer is 2.79 angstrom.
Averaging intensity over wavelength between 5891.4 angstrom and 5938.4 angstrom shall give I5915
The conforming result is 1.32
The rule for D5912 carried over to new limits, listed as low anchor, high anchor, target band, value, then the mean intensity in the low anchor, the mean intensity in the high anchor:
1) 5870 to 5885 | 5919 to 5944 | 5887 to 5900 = 1.9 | 1.5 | 1.33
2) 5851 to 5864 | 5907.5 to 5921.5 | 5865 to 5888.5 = -2.0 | 1.3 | 1.32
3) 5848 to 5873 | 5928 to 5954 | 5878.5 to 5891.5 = 0.3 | 1.3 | 1.32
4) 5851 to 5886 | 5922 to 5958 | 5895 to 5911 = 0.5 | 1.38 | 1.33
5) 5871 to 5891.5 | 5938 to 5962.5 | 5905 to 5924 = 0.5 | 1.42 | 1.32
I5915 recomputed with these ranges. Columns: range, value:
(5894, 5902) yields 1.26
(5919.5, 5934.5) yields 1.35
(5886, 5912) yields 1.28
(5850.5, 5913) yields 1.34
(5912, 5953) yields 1.32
